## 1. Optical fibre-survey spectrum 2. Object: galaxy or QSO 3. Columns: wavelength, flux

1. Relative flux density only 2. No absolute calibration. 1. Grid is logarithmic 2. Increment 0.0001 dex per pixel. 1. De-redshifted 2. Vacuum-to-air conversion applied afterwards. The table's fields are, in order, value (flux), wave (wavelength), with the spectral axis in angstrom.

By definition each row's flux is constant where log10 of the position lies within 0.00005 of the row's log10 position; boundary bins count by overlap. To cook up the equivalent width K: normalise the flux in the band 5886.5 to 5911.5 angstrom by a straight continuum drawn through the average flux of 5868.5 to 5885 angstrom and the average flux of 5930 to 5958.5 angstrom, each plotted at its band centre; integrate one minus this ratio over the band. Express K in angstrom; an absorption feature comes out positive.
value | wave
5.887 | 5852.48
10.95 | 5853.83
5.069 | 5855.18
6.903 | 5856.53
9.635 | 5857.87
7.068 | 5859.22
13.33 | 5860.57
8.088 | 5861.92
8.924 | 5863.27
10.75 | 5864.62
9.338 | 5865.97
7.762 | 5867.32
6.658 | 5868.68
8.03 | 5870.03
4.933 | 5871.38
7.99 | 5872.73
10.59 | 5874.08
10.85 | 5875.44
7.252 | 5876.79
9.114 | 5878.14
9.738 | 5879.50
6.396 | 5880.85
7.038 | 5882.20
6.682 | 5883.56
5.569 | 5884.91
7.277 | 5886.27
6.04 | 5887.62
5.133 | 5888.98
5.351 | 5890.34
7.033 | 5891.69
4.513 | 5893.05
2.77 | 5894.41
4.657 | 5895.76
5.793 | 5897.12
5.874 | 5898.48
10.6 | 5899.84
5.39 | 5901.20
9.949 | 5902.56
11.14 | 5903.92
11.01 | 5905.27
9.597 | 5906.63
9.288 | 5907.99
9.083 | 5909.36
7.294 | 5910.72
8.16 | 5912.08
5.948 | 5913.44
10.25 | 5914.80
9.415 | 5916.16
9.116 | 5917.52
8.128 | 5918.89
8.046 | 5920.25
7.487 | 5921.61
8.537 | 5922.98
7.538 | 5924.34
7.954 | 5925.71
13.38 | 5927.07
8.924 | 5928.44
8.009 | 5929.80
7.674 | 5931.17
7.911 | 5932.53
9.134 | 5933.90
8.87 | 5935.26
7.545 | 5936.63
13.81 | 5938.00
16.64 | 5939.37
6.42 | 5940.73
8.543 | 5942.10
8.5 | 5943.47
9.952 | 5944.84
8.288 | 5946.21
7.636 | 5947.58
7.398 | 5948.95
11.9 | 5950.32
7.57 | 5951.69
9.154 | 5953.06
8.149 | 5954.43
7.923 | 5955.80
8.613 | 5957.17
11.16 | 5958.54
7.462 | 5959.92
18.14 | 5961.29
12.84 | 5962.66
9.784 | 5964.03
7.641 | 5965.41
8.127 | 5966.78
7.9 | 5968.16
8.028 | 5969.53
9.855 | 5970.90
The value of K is 3.2 angstrom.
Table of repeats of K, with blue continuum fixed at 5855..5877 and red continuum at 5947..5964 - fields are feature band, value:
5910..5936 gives 2.4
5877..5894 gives 4.2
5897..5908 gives 0.3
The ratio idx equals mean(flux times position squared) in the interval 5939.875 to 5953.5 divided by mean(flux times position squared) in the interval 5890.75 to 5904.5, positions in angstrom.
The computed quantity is 1.3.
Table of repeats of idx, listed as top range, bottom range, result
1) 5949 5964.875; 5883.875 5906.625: 1.51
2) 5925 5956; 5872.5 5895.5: 1.35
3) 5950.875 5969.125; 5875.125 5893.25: 1.41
